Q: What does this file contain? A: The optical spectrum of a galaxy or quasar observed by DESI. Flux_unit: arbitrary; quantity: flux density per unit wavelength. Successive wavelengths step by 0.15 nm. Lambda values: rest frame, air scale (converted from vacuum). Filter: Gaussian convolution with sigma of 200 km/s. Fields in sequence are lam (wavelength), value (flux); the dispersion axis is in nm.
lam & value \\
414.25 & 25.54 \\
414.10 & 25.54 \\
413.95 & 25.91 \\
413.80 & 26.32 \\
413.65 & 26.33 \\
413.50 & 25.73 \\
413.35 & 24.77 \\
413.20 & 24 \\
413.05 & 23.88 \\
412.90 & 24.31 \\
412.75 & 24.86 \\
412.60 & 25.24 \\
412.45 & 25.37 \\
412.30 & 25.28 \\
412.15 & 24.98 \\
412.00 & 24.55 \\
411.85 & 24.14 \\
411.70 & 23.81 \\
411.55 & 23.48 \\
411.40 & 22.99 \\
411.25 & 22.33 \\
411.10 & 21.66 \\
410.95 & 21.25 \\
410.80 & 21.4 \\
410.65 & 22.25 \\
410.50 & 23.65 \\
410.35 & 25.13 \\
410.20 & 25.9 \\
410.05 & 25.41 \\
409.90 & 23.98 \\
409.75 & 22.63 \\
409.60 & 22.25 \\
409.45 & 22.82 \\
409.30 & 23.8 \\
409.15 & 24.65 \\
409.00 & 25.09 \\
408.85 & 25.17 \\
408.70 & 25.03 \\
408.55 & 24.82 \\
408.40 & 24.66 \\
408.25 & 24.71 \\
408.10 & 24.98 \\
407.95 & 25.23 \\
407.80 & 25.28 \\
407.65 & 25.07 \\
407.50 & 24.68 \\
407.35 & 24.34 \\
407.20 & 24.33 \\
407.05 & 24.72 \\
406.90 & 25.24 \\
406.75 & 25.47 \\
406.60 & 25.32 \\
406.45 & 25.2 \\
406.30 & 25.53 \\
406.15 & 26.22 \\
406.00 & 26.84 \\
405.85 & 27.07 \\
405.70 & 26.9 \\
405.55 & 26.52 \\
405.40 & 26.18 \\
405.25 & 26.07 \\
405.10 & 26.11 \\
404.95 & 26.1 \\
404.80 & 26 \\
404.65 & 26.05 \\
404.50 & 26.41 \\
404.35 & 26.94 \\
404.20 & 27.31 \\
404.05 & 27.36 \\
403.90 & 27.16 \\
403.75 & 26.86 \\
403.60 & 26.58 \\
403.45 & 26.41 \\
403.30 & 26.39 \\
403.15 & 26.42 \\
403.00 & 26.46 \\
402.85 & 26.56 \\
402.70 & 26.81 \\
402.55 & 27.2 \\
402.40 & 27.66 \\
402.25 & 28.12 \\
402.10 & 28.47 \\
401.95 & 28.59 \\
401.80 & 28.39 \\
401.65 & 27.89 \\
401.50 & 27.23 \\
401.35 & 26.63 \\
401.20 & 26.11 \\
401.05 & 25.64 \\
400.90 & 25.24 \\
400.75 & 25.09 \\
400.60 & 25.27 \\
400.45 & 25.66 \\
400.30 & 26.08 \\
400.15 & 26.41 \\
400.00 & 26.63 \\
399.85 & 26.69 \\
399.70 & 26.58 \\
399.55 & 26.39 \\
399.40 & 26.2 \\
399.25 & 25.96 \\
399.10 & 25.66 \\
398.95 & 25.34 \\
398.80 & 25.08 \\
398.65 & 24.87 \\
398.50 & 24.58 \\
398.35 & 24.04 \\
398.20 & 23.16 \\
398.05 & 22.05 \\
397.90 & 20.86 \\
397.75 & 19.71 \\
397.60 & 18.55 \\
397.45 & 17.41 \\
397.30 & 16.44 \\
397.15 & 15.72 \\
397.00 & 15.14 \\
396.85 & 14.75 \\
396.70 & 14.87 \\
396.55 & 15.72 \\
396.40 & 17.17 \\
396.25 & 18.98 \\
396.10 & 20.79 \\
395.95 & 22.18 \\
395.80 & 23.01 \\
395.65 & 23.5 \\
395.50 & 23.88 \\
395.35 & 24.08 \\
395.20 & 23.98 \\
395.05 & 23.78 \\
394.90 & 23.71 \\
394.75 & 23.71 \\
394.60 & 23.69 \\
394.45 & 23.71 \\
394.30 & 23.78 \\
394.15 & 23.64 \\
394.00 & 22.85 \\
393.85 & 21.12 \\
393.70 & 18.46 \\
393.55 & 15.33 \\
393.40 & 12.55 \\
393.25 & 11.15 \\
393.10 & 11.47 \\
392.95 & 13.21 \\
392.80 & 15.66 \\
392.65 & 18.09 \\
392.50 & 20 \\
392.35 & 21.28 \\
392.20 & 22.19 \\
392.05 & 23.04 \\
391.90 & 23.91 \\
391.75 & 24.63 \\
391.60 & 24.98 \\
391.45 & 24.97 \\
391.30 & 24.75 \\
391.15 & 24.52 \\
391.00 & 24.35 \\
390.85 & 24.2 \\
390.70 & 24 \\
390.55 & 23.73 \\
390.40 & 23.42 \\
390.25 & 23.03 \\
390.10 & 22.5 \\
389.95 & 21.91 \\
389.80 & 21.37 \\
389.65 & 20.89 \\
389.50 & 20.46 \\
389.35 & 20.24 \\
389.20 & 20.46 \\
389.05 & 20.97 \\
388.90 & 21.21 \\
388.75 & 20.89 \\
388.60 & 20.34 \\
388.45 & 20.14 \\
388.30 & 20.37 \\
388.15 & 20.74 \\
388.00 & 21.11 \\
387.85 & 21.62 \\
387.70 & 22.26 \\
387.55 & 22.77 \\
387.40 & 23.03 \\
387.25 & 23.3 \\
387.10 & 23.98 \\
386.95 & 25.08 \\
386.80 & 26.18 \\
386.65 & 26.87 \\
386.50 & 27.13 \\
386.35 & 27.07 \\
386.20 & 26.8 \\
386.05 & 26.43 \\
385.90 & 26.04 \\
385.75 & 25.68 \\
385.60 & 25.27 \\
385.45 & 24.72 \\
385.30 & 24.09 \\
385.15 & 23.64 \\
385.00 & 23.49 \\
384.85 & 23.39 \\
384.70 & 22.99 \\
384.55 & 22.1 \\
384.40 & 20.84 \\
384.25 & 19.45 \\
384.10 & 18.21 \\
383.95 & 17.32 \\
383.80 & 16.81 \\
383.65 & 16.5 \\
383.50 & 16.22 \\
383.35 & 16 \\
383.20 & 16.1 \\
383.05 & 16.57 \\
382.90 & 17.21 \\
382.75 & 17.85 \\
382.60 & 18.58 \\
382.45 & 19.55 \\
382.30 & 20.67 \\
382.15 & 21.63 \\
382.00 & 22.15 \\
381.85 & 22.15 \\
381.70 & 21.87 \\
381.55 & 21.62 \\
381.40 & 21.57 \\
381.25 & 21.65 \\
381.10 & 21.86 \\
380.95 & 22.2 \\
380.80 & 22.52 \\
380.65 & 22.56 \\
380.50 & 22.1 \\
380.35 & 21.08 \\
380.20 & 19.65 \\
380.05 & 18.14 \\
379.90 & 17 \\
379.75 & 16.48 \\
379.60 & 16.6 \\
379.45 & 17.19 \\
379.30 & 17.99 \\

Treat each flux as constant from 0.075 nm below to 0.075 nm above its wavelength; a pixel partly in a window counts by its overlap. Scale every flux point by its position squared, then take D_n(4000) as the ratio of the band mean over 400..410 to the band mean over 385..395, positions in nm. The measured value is 1.26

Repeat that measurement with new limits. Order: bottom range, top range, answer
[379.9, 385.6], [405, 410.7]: 1.39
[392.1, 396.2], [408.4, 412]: 1.26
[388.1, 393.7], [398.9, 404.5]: 1.36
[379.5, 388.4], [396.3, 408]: 1.27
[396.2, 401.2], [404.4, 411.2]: 1.16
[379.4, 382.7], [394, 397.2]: 1.11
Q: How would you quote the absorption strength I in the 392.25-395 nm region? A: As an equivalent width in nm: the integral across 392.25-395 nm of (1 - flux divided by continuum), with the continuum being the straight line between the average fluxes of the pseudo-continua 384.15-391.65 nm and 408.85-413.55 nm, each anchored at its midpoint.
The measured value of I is 0.496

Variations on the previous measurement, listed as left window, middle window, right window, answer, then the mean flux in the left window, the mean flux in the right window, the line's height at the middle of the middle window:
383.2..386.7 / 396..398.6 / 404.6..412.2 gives 0.513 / 22.3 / 24.7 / 23.5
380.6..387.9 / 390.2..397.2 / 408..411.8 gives 0.555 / 21.9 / 23.8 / 22.6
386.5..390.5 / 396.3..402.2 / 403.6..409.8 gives 0.194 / 22.2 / 25.5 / 24.1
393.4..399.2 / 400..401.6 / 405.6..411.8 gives -0.265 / 21.1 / 24.4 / 22.3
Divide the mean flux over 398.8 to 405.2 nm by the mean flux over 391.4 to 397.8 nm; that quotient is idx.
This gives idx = 1.34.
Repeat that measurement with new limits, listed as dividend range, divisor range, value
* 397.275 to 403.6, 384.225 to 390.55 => 1.10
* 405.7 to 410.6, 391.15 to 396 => 1.17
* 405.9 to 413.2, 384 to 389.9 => 1.07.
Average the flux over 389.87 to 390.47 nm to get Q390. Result 22.7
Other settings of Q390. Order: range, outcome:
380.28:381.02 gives 22.1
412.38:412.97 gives 24.9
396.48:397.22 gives 15.2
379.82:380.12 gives 17.5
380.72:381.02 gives 22.4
